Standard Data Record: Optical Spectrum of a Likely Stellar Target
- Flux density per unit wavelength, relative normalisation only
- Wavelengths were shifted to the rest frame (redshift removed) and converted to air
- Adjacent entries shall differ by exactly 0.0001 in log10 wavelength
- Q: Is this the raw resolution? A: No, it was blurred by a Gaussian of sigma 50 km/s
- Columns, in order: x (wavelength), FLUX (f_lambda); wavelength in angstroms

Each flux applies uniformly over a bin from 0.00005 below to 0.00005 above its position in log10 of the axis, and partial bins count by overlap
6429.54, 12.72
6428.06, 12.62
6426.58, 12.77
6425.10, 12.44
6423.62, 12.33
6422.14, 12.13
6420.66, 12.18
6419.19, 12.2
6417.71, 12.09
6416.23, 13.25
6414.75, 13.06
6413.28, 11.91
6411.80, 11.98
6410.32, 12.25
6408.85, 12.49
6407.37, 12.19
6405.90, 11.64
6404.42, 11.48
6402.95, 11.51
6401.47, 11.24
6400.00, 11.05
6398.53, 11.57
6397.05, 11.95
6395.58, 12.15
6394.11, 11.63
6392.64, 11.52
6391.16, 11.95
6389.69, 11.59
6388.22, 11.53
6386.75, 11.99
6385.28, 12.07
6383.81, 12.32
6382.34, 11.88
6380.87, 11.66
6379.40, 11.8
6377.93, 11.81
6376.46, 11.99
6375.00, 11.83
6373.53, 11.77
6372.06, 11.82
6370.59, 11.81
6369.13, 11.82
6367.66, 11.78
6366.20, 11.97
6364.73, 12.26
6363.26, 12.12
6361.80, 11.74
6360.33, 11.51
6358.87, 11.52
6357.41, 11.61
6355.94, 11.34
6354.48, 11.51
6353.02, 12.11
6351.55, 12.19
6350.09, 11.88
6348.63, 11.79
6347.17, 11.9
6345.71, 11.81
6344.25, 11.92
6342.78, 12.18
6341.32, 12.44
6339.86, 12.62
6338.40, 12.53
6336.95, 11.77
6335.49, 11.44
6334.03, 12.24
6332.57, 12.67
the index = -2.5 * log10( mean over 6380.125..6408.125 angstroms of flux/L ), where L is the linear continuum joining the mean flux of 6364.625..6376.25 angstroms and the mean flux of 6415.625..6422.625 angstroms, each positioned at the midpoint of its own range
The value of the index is 0.03 mag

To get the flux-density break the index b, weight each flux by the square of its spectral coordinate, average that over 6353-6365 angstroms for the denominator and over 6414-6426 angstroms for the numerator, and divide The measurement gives 1.1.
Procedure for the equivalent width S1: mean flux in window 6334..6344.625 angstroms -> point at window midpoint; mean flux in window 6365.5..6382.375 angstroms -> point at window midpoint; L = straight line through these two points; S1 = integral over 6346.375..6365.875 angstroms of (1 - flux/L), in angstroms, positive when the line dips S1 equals 0.3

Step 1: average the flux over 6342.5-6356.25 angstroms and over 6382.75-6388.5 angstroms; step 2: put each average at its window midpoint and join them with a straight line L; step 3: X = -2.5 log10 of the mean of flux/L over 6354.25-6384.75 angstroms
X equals 0.01 mag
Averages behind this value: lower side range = 11.9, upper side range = 12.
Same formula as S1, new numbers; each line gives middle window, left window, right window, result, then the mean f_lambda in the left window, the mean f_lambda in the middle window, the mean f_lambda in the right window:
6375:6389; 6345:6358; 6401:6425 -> 0.1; 11.8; 11.9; 12.1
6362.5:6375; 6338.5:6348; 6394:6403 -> 0.0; 12.2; 11.9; 11.6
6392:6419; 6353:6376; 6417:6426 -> 0.4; 11.8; 11.9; 12.2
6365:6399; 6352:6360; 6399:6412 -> -0.4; 11.6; 11.8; 11.7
